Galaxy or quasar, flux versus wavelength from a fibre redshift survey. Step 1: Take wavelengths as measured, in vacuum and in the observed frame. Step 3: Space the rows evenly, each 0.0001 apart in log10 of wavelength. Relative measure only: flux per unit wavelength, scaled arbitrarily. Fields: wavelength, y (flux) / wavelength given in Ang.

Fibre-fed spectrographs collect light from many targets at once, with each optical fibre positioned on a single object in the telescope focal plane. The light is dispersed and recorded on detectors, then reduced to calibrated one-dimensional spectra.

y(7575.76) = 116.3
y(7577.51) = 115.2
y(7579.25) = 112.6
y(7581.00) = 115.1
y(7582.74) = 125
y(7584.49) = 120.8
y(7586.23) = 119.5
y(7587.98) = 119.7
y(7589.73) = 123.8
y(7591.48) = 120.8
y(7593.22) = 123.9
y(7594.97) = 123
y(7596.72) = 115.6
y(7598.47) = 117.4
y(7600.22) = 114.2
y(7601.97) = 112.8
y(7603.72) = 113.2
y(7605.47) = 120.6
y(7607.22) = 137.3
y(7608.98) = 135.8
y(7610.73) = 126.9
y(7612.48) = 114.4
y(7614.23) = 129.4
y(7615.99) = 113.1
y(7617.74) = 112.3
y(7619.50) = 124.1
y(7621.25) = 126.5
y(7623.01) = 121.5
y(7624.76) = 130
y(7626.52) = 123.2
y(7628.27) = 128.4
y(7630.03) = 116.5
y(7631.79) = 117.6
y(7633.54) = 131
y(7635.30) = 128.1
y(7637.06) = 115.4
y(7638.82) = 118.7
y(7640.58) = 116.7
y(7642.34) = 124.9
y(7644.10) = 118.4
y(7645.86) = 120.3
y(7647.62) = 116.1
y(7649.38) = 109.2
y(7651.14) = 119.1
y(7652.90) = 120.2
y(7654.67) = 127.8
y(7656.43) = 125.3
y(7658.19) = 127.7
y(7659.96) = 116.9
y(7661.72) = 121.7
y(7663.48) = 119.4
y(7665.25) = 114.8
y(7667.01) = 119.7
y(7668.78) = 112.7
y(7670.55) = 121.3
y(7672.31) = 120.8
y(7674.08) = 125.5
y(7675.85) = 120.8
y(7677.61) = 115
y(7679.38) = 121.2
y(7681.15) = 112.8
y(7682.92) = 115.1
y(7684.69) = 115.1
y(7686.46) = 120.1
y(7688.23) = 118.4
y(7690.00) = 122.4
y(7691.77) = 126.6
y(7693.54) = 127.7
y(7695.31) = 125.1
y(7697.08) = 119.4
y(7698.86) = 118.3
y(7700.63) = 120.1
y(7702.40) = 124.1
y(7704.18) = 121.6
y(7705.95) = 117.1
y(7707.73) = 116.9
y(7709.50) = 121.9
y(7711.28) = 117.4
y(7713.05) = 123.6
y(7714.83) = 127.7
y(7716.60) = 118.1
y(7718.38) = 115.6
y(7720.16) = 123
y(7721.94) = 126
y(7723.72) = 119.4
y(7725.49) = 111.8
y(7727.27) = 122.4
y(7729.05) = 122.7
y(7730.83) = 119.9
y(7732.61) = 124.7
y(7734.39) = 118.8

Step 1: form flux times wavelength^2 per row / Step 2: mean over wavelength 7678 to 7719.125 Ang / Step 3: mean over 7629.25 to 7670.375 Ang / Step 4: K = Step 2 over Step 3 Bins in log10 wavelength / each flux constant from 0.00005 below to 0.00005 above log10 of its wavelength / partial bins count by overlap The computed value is 1.0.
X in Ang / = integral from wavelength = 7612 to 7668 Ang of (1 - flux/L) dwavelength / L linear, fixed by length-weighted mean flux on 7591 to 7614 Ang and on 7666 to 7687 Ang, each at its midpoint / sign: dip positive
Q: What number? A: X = -0.49 Ang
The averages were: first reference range 122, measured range 121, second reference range 118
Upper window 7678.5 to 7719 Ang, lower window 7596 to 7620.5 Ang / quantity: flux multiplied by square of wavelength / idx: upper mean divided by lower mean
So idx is 1.02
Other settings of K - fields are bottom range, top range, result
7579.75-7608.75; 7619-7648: 1.03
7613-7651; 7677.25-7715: 1.01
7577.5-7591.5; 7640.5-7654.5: 1.01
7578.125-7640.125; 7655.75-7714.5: 1.01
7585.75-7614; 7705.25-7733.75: 1.02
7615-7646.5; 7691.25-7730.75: 1.02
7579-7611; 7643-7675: 1.01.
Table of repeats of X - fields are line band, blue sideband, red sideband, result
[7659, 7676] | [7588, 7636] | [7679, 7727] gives 0.2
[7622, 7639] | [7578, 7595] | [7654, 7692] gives -0.5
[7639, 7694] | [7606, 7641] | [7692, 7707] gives 1.2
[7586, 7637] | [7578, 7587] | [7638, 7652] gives -1.6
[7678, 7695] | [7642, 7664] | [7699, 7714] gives 0.1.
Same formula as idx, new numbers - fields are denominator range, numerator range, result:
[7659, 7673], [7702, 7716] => 1.03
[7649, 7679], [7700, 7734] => 1.02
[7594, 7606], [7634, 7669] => 1.04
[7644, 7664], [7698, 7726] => 1.02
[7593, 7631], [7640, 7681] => 1.00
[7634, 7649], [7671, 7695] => 1.02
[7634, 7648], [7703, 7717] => 1.02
